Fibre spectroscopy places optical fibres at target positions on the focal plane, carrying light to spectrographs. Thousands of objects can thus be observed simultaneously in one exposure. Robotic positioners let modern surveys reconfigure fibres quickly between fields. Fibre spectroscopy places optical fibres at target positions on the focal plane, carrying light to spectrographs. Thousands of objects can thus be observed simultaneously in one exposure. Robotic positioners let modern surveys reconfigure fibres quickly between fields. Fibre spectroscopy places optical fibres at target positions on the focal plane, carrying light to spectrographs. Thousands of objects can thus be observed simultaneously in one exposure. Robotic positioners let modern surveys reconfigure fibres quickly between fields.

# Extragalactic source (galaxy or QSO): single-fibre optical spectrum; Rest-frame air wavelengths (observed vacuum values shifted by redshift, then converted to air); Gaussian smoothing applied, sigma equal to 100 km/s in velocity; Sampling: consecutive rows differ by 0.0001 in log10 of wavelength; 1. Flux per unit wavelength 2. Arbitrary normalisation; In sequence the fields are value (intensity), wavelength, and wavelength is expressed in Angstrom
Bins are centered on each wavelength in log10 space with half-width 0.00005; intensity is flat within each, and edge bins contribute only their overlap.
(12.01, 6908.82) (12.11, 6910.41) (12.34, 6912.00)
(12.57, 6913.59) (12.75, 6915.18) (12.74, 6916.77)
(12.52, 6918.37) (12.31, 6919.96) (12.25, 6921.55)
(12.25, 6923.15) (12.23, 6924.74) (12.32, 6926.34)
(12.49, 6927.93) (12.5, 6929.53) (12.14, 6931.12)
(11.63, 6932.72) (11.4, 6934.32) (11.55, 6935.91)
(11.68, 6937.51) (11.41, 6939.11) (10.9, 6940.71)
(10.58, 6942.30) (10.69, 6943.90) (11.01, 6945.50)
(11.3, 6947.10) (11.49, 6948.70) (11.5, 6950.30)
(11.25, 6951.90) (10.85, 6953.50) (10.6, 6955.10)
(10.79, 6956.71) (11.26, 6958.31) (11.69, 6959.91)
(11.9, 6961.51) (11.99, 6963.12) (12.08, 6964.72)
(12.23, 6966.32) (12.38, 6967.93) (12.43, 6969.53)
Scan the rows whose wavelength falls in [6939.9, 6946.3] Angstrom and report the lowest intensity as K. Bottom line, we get 10.58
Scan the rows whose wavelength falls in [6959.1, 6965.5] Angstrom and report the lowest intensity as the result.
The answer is 11.69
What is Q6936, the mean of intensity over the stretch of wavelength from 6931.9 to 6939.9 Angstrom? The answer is 11.5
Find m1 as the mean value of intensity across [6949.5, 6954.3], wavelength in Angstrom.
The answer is 11.2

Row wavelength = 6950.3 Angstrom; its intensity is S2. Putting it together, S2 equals 11.5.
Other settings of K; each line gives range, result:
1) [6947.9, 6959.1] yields 10.6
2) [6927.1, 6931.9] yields 12.14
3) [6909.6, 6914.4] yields 12.11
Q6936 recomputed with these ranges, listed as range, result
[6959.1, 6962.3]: 11.8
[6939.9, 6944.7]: 10.7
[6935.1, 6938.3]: 11.6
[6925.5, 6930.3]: 12.4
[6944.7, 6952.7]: 11.3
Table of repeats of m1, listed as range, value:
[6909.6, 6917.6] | 12.5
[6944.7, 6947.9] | 11.2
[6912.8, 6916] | 12.7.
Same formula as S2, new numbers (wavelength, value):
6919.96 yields 12.31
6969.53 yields 12.43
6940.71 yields 10.9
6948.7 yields 11.49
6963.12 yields 11.99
